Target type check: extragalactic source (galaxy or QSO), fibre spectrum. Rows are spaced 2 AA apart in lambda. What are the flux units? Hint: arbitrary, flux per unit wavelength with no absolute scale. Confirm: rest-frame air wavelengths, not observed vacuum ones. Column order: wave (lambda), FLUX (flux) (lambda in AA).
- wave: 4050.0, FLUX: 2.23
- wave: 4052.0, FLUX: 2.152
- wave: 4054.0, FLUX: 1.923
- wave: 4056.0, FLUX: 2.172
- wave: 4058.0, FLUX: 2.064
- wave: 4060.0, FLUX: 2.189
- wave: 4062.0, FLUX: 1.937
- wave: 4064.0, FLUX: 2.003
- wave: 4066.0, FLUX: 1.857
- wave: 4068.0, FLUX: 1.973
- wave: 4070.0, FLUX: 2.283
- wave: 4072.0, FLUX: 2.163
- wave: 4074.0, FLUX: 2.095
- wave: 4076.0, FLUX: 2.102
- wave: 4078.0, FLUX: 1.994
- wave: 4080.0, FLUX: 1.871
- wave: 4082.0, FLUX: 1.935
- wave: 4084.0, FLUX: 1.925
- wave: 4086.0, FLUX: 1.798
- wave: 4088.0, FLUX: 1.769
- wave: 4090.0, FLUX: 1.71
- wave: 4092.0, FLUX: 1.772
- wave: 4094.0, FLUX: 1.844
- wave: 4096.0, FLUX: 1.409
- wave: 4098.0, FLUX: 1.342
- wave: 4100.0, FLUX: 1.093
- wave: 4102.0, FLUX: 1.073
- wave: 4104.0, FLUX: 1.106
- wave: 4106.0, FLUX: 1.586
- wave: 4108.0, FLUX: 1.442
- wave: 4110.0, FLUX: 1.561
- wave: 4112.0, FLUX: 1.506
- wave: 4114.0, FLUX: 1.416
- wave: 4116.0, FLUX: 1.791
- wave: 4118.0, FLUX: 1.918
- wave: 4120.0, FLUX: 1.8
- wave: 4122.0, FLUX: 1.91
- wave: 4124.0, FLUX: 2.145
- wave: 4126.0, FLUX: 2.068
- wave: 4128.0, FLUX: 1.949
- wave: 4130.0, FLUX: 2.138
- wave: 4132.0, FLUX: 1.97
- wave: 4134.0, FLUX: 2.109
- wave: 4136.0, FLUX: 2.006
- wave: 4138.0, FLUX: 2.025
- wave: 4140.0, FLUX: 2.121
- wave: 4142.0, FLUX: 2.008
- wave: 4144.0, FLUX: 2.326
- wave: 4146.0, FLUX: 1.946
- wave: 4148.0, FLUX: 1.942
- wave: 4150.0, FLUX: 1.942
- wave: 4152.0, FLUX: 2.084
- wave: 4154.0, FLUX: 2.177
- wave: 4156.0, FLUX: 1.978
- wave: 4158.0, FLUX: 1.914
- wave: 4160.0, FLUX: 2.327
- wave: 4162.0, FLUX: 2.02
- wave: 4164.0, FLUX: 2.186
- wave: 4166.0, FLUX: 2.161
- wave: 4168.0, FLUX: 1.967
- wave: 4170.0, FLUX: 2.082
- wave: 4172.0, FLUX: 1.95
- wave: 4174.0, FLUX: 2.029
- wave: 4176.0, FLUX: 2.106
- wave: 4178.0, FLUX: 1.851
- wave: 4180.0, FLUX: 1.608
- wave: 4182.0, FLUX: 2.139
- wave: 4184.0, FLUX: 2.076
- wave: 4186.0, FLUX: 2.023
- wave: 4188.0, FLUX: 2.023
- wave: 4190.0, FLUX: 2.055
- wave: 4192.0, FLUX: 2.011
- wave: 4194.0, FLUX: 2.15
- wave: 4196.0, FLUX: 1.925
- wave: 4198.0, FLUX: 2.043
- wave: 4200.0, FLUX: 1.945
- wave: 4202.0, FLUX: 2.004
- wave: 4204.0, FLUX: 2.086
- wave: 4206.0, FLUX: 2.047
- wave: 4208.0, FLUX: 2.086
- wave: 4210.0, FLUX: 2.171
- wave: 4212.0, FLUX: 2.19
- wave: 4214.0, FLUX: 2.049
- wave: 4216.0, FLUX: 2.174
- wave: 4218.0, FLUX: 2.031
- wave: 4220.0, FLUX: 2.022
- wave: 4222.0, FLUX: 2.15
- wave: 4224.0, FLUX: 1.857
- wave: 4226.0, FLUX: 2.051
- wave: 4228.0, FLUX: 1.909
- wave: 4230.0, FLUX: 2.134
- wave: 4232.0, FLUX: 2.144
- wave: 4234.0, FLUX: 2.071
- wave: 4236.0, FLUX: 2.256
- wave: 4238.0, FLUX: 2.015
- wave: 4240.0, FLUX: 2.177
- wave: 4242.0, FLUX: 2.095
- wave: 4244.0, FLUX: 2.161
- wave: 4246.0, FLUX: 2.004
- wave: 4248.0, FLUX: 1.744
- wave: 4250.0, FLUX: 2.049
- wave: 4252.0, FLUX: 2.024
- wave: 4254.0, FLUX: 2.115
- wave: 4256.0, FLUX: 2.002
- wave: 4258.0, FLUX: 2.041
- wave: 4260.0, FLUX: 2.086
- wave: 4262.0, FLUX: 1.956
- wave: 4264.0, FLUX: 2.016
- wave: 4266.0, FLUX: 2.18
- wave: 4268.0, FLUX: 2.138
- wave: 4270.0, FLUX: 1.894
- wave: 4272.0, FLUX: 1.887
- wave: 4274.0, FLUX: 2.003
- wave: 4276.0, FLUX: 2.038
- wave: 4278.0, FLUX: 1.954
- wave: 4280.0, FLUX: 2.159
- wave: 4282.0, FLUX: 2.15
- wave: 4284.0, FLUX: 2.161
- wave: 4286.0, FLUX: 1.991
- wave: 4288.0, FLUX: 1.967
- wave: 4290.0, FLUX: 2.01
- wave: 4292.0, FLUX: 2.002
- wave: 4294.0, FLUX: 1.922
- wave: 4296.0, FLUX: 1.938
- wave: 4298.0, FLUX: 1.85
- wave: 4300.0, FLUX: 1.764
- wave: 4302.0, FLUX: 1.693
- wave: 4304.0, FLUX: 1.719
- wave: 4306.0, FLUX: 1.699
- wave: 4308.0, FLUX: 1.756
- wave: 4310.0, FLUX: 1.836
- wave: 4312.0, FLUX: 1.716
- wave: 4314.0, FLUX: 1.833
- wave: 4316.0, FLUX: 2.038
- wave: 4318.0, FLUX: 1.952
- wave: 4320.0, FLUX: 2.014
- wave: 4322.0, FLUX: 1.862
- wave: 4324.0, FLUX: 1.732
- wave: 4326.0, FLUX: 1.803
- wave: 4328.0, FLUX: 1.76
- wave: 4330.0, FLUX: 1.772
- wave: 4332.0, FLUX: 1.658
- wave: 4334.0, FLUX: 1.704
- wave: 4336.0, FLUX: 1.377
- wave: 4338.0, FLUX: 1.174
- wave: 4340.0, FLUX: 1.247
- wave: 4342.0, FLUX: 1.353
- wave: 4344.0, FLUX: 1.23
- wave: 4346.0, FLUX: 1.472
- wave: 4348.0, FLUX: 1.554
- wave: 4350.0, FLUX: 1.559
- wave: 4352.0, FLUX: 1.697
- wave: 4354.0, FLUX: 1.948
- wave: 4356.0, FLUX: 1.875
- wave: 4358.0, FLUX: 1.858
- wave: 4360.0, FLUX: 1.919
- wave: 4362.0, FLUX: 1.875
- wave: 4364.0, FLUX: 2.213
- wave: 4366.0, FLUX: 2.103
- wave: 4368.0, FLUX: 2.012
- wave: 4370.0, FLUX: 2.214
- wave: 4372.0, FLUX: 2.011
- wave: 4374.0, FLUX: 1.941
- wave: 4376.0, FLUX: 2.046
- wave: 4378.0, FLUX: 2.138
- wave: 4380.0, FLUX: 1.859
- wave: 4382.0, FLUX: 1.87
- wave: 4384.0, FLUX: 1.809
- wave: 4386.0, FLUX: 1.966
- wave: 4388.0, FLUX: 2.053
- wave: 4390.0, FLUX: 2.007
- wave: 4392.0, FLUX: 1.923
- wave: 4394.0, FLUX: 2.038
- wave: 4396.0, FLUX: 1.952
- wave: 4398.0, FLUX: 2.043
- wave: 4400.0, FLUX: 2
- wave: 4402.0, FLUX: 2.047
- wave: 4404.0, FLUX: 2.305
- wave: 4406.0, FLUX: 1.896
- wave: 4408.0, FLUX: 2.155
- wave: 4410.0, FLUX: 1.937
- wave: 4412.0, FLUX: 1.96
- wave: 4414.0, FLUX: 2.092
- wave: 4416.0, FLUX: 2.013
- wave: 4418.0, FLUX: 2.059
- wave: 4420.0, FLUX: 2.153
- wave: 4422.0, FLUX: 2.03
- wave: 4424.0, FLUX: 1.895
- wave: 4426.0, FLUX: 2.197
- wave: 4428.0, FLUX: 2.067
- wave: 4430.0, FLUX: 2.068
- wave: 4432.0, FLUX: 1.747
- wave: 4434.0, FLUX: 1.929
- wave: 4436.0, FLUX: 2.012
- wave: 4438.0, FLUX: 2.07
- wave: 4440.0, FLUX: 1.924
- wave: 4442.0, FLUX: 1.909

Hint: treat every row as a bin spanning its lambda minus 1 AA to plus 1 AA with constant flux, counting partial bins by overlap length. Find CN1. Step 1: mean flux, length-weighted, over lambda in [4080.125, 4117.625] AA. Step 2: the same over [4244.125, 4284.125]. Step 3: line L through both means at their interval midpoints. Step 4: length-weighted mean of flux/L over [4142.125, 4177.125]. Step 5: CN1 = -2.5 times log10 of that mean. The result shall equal -0.185 mag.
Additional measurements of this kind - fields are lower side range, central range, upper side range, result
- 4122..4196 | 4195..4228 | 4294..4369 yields -0.05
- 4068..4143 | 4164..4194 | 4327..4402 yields -0.12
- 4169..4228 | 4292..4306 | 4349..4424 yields 0.11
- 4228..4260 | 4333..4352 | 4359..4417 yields 0.39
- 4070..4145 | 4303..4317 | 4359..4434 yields 0.09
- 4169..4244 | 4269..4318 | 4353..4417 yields 0.06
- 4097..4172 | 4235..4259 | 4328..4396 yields -0.12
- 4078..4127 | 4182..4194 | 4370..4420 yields -0.16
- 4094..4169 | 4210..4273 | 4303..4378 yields -0.14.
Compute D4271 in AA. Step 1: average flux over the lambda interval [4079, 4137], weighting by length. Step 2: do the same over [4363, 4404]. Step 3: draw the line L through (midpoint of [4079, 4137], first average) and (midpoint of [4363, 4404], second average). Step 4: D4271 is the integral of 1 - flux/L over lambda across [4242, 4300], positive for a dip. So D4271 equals -3.5 AA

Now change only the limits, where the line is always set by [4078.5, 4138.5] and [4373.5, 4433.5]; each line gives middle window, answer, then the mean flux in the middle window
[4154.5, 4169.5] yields -2.5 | 2.08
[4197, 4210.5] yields -1.7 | 2.05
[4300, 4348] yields 6.6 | 1.67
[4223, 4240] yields -2.0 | 2.06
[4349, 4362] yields 1.0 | 1.81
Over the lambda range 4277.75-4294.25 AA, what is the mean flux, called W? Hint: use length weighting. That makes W 2.04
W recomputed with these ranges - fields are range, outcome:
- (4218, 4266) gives 2.05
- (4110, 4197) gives 1.99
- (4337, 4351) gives 1.37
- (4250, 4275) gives 2.03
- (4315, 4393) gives 1.81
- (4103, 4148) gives 1.86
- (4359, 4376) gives 2.04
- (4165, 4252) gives 2.04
